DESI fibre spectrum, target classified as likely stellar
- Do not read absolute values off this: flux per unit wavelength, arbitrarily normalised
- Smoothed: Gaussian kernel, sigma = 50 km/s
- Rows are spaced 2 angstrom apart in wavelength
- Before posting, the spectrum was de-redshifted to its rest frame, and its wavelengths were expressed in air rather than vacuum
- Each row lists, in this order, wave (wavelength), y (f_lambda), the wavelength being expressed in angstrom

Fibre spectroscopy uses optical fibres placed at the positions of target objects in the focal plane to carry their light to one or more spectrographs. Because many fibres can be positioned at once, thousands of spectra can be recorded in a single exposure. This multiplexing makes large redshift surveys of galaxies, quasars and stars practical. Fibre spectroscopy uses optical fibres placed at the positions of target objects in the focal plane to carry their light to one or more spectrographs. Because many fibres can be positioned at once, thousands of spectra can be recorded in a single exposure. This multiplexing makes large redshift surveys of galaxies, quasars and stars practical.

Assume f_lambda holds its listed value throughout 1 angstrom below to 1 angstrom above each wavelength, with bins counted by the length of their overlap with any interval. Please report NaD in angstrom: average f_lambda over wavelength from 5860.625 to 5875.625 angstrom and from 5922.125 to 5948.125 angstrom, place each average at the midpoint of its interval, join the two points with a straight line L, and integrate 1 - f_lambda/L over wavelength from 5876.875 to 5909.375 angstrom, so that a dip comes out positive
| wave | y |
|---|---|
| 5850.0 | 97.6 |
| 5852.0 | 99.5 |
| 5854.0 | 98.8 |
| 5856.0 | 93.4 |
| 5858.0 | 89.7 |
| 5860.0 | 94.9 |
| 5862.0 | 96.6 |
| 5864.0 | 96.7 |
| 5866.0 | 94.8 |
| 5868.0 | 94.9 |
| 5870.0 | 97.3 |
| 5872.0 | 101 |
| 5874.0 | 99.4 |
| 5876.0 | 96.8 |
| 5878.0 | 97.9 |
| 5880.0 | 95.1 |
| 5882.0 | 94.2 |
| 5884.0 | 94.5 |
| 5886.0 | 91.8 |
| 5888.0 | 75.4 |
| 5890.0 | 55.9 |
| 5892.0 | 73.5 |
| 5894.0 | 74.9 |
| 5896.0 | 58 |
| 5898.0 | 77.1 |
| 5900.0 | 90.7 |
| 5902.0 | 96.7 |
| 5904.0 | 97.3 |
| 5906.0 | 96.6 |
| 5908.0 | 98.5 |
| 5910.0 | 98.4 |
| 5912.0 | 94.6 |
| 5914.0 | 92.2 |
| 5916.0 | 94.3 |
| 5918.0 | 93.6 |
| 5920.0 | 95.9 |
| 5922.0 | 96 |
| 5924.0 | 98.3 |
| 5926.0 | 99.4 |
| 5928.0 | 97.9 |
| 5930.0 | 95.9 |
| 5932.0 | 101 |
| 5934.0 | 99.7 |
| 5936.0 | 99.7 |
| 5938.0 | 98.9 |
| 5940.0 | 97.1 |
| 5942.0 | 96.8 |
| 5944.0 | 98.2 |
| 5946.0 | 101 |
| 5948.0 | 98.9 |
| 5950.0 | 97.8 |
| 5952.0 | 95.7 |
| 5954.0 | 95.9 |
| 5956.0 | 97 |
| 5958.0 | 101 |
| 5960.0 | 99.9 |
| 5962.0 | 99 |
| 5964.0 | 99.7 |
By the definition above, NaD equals 4.0 angstrom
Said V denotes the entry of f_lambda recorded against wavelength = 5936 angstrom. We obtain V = 99.7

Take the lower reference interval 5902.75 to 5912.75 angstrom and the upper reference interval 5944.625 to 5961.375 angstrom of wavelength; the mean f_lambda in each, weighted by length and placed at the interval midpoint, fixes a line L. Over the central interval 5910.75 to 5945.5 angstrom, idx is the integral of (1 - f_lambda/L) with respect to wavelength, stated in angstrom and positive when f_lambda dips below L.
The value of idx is 0.2 angstrom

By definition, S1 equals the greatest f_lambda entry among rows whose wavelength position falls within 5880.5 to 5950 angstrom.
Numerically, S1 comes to 101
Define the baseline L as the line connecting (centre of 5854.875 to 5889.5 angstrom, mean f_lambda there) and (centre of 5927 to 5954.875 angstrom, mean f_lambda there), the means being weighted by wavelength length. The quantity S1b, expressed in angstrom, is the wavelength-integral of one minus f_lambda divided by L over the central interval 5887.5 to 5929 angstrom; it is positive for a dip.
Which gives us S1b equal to 3.3 angstrom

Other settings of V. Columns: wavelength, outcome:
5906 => 96.6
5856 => 93.4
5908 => 98.5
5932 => 101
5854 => 98.8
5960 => 99.9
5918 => 93.6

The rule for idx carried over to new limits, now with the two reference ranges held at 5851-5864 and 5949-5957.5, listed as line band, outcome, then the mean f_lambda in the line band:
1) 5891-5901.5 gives 2.21 angstrom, 75.9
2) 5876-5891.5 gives 1.50 angstrom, 86.7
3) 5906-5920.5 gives 0.14 angstrom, 95.4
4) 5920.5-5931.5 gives -0.12 angstrom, 97.6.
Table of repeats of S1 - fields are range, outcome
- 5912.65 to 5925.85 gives 98.3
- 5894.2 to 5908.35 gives 98.5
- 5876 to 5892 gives 97.9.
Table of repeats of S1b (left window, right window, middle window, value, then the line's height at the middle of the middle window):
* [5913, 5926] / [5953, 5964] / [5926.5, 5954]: -0.3 angstrom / 97.1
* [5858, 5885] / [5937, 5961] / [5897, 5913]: 0.5 angstrom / 97.1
